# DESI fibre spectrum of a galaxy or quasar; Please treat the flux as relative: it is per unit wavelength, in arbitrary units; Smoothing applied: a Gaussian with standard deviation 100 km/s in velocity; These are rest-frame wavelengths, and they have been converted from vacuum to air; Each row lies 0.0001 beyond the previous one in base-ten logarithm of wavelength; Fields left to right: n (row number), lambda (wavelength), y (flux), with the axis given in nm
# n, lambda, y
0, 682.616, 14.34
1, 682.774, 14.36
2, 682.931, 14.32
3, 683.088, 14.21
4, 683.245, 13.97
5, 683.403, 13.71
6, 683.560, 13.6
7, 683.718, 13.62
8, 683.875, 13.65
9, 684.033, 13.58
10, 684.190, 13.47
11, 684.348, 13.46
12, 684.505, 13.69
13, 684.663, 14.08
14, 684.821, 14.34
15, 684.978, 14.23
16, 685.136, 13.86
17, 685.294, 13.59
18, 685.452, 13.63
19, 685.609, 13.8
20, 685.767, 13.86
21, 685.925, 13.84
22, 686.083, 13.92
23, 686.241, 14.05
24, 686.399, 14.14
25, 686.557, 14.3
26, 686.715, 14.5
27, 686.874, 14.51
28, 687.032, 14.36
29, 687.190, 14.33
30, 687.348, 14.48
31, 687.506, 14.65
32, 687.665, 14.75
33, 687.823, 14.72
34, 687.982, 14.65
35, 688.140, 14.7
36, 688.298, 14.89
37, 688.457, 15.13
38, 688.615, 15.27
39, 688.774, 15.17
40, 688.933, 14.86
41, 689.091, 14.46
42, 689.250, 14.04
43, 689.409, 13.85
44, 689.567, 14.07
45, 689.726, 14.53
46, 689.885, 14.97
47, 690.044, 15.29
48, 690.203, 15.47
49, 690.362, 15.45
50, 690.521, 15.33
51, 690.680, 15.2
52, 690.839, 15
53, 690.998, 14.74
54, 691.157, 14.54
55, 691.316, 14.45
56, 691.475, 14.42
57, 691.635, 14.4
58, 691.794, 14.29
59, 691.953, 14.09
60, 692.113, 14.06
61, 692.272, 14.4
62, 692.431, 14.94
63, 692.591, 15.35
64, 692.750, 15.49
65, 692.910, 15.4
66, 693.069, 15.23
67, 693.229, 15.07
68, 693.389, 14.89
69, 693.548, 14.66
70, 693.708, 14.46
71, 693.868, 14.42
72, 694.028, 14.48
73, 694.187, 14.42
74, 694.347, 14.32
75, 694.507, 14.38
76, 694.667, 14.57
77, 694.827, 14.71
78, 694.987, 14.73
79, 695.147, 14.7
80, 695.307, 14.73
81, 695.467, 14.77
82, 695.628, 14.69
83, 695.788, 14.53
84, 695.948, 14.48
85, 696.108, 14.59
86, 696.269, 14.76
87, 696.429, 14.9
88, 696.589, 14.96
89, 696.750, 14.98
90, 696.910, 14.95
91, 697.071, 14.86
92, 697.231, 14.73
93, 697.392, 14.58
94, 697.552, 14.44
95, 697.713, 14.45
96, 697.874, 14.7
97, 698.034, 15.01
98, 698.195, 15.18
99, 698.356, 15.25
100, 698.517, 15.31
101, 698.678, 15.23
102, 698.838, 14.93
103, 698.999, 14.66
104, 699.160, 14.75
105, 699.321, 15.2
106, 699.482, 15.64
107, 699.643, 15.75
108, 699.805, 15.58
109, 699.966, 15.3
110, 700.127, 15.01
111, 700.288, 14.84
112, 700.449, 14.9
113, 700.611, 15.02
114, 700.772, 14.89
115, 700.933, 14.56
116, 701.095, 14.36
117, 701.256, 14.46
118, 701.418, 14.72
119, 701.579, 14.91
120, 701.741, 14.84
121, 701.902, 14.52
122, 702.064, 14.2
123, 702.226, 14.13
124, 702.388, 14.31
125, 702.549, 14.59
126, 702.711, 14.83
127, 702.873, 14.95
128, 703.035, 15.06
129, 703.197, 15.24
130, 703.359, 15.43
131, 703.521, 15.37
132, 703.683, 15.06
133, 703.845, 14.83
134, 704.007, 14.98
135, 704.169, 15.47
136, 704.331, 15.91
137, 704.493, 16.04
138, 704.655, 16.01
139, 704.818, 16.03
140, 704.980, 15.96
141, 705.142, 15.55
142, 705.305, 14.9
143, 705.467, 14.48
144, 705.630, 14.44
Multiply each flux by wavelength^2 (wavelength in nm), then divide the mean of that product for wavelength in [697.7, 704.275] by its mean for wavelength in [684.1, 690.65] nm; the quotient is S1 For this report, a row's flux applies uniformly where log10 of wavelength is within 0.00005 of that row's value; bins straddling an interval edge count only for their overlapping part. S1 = 1.08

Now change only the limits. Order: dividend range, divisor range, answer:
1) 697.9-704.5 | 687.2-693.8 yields 1.05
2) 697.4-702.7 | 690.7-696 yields 1.03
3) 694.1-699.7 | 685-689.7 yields 1.06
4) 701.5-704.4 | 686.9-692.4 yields 1.06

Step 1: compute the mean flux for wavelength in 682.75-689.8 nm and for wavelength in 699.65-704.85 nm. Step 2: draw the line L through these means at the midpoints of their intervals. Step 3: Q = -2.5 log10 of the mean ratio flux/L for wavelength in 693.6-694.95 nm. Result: 0.01 mag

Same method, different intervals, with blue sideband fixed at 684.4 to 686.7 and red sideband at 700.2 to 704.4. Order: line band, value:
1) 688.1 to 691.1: -0.051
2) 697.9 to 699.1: -0.030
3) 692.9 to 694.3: -0.026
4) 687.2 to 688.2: -0.042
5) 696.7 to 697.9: -0.008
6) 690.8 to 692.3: -0.011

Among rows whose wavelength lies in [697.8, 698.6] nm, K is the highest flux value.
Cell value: 15.31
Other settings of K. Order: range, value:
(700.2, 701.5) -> 15.02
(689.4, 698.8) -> 15.49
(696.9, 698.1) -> 15.01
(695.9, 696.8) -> 14.98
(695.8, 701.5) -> 15.75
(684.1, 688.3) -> 14.89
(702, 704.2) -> 15.47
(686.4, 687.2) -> 14.51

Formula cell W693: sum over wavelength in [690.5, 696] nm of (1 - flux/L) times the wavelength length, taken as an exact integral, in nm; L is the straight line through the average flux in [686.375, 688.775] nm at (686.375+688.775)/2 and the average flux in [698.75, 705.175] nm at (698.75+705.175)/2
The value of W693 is 0.05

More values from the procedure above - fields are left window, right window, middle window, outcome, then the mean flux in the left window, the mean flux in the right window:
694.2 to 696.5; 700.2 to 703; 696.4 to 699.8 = -0.08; 14.6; 14.7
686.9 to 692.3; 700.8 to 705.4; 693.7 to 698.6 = 0.05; 14.7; 15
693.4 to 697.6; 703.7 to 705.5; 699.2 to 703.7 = 0.08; 14.7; 15.5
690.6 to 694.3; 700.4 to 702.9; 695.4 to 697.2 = -0.01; 14.7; 14.6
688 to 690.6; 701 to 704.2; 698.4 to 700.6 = -0.05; 14.8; 14.8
